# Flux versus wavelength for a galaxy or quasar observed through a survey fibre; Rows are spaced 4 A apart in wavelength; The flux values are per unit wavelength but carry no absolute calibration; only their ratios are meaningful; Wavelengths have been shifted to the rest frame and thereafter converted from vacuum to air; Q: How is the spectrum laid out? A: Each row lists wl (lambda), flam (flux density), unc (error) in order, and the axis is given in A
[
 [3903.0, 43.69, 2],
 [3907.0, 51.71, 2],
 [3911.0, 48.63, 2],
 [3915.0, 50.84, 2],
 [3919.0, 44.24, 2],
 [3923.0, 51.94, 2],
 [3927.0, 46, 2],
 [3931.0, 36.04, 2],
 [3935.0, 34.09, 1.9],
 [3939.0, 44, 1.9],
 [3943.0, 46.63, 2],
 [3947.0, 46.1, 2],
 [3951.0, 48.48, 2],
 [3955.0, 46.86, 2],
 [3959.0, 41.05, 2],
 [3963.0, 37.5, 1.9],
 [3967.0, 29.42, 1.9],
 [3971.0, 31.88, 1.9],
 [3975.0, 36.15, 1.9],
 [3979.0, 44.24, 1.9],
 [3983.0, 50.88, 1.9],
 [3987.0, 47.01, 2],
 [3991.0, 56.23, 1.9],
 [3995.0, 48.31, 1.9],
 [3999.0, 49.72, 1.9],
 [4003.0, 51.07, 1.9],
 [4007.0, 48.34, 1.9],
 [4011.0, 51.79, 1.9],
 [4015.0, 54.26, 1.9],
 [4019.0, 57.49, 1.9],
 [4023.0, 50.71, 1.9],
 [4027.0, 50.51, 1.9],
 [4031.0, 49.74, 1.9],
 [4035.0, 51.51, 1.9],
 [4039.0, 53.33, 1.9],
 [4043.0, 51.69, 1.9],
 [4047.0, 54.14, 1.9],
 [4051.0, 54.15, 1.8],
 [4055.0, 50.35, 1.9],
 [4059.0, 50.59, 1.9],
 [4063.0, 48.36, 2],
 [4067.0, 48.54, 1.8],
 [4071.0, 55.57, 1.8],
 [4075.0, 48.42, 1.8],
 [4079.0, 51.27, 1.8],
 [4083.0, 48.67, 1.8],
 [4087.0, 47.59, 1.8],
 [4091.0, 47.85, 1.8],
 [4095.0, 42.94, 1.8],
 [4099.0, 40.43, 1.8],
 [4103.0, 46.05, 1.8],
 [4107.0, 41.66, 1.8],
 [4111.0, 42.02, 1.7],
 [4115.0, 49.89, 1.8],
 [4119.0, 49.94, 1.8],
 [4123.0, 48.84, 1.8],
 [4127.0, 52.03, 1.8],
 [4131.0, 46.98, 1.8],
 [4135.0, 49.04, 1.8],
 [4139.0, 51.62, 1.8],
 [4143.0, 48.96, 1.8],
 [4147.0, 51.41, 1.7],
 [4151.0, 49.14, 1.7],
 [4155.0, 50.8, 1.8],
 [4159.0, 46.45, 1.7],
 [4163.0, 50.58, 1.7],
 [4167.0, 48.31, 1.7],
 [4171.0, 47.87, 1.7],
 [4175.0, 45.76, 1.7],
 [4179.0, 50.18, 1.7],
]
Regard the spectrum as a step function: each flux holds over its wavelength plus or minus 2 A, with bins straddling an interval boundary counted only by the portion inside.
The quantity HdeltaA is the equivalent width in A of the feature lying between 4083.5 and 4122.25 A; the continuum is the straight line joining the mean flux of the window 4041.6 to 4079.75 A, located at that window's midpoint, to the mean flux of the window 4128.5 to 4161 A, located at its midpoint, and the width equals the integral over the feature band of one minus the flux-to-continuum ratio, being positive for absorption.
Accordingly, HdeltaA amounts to 3.6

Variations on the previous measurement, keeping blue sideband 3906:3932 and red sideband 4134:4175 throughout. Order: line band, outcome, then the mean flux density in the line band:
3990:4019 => -2.2 A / 51.6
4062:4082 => -0.8 A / 50.4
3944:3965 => 1.5 A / 44.1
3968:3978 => 2.8 A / 34.6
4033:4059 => -2.2 A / 52.4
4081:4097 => 0.6 A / 46.8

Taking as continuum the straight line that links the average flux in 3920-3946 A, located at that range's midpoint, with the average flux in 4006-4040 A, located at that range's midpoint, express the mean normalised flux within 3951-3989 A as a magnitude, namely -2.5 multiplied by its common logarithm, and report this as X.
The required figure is 0.15 mag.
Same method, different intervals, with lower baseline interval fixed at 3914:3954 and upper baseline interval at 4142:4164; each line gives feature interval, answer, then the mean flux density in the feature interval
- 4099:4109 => 0.13 mag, 43.2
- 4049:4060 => -0.10 mag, 51.8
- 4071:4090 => -0.04 mag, 49.6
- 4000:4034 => -0.11 mag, 51.7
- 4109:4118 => 0.05 mag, 46.4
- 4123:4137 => -0.01 mag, 49.3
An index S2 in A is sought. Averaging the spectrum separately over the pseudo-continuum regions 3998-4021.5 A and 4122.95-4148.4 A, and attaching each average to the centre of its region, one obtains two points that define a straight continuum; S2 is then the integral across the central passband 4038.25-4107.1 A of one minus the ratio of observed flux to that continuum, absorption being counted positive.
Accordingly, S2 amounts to 2.6 A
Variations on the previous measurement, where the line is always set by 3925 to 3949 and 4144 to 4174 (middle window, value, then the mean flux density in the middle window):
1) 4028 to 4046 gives -2.53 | 51.7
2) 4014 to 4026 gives -2.44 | 53.8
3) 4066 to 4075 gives -1.03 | 51.6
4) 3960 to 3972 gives 2.60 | 33.7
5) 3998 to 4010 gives -1.53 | 49.9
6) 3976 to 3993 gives -2.01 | 48.8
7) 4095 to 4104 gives 0.83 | 42.9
